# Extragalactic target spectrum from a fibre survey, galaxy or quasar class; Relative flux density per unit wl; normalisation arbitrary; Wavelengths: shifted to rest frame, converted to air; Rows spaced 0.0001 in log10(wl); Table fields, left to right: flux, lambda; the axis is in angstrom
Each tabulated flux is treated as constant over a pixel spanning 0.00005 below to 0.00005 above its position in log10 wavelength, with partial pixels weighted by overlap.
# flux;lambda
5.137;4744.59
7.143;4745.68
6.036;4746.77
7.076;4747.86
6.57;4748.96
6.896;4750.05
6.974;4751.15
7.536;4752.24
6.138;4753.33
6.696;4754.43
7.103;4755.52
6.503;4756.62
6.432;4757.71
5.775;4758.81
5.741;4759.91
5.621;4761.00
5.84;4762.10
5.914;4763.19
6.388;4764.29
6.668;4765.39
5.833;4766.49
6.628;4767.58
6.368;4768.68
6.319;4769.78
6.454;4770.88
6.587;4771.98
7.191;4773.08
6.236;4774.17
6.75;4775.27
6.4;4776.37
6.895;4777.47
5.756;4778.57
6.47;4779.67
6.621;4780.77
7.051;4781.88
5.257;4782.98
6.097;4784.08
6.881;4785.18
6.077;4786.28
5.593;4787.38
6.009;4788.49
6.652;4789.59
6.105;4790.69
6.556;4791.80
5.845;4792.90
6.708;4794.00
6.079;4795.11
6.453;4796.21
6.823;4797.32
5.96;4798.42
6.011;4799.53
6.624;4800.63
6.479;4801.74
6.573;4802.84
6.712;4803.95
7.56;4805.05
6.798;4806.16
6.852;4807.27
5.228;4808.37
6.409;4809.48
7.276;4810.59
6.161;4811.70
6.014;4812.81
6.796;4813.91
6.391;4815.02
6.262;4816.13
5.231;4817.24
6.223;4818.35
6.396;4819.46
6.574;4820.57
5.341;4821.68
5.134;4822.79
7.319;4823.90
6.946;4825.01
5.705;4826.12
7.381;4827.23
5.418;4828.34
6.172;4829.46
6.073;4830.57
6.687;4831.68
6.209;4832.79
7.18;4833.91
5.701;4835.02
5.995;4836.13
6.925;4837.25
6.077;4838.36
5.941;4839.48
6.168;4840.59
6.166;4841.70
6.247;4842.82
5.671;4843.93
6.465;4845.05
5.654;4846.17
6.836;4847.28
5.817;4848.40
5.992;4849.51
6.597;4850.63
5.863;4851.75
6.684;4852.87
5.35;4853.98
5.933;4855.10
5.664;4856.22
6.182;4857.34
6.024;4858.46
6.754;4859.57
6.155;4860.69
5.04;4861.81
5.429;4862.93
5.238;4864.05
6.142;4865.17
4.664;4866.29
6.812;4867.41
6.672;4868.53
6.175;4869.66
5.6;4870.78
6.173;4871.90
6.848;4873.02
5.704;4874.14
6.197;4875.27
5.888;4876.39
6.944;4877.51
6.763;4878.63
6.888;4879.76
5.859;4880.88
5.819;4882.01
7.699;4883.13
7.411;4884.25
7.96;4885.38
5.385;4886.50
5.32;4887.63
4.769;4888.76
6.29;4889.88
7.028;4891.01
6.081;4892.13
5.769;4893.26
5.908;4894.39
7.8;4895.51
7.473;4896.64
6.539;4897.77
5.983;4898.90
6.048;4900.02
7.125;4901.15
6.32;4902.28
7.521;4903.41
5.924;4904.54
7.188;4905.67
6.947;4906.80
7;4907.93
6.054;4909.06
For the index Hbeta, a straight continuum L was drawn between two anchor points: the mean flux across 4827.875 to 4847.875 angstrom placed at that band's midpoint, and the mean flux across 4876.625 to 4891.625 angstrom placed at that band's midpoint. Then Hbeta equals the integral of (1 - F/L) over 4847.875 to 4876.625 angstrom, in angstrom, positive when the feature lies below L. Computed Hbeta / 1.59 angstrom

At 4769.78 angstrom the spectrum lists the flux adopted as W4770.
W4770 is 6.319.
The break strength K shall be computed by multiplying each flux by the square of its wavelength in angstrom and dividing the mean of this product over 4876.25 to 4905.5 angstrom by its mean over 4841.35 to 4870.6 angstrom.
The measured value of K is 1.10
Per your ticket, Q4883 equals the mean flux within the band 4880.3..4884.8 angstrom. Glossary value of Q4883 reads 6.71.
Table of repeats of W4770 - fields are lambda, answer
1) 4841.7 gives 6.166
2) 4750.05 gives 6.896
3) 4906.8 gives 6.947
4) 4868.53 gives 6.672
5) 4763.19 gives 5.914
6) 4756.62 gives 6.503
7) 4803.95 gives 6.712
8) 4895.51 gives 7.8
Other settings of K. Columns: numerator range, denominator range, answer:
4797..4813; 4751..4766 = 1.04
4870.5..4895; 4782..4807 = 1.02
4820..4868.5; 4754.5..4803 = 0.99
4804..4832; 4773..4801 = 1.01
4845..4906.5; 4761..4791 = 1.03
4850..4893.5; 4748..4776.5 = 1.00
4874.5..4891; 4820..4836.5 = 1.04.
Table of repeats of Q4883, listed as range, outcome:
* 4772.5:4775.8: 6.74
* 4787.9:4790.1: 6.3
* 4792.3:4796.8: 6.28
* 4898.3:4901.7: 6.39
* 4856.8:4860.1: 6.33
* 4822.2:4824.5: 6.23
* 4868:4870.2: 6.4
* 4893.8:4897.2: 7.05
